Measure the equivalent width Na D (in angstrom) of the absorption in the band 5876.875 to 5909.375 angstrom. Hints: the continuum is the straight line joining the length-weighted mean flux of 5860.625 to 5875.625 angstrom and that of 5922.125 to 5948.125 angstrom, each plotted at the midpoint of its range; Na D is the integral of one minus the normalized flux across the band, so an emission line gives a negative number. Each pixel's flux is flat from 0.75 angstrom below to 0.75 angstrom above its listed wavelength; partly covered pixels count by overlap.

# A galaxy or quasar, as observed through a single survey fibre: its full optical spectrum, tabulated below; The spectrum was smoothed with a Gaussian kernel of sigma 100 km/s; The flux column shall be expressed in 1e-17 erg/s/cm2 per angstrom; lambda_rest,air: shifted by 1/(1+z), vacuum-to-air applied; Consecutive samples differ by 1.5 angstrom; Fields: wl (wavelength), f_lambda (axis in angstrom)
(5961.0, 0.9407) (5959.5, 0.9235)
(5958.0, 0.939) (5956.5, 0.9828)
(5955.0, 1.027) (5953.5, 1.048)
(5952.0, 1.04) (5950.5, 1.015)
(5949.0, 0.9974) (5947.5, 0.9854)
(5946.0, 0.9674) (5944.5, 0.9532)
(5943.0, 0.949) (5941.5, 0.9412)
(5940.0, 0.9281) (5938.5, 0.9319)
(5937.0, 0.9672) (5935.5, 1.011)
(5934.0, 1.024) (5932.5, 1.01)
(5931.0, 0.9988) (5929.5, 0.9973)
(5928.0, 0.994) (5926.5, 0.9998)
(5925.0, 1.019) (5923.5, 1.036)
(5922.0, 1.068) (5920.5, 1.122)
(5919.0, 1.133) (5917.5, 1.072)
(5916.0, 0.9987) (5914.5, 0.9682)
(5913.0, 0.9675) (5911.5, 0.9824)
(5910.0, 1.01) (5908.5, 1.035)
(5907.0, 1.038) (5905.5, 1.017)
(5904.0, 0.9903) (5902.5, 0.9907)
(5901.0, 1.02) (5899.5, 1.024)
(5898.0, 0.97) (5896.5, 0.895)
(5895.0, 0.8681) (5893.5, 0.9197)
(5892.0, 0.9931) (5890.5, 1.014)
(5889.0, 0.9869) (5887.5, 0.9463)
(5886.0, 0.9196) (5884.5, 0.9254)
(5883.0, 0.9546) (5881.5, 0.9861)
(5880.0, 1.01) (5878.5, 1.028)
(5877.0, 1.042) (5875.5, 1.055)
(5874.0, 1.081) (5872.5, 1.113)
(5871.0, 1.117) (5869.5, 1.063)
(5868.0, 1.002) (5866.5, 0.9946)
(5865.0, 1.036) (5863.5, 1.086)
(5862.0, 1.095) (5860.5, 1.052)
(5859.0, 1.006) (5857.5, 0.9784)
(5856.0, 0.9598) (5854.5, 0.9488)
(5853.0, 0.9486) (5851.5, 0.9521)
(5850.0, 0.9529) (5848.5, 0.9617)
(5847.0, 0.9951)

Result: 1.7 angstrom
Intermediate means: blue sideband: 1.06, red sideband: 0.985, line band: 0.98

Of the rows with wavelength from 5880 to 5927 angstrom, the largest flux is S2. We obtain 1.133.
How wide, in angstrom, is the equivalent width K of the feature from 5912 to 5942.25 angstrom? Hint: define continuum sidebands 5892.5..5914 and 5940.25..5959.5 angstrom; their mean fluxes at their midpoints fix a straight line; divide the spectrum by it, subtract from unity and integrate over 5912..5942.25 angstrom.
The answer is -0.84 angstrom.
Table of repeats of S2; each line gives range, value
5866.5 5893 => 1.117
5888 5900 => 1.024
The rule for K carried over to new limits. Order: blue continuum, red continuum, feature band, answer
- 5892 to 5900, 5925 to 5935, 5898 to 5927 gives -1.6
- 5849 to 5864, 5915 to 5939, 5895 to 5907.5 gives 0.4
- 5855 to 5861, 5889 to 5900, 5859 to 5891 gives -1.5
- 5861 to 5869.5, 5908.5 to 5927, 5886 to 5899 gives 1.1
